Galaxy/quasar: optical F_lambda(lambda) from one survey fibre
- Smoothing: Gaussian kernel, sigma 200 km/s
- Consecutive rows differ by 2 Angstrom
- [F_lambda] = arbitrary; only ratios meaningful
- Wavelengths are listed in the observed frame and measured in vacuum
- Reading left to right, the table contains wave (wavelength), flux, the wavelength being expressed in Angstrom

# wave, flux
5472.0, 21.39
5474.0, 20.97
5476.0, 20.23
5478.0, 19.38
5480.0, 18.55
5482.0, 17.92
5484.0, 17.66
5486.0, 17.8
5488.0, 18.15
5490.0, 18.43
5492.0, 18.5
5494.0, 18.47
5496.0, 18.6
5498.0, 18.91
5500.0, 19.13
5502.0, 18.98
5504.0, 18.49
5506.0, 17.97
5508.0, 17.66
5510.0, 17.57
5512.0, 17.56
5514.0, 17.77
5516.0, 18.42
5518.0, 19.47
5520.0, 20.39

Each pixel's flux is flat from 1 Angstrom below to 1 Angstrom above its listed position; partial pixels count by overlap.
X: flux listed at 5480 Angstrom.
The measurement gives 18.55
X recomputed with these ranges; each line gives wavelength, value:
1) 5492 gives 18.5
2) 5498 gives 18.91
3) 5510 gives 17.57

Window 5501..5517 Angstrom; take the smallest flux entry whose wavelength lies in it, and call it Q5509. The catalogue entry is 17.56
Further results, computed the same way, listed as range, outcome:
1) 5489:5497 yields 18.43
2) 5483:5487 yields 17.66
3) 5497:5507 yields 17.97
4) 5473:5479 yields 19.38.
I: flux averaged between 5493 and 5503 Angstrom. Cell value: 18.8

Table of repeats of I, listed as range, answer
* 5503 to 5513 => 17.9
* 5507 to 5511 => 17.6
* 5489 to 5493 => 18.5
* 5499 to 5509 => 18.4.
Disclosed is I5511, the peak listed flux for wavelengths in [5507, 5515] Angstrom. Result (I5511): 17.77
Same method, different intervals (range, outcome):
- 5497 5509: 19.13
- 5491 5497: 18.6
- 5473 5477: 20.97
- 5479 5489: 18.55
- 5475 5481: 20.23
